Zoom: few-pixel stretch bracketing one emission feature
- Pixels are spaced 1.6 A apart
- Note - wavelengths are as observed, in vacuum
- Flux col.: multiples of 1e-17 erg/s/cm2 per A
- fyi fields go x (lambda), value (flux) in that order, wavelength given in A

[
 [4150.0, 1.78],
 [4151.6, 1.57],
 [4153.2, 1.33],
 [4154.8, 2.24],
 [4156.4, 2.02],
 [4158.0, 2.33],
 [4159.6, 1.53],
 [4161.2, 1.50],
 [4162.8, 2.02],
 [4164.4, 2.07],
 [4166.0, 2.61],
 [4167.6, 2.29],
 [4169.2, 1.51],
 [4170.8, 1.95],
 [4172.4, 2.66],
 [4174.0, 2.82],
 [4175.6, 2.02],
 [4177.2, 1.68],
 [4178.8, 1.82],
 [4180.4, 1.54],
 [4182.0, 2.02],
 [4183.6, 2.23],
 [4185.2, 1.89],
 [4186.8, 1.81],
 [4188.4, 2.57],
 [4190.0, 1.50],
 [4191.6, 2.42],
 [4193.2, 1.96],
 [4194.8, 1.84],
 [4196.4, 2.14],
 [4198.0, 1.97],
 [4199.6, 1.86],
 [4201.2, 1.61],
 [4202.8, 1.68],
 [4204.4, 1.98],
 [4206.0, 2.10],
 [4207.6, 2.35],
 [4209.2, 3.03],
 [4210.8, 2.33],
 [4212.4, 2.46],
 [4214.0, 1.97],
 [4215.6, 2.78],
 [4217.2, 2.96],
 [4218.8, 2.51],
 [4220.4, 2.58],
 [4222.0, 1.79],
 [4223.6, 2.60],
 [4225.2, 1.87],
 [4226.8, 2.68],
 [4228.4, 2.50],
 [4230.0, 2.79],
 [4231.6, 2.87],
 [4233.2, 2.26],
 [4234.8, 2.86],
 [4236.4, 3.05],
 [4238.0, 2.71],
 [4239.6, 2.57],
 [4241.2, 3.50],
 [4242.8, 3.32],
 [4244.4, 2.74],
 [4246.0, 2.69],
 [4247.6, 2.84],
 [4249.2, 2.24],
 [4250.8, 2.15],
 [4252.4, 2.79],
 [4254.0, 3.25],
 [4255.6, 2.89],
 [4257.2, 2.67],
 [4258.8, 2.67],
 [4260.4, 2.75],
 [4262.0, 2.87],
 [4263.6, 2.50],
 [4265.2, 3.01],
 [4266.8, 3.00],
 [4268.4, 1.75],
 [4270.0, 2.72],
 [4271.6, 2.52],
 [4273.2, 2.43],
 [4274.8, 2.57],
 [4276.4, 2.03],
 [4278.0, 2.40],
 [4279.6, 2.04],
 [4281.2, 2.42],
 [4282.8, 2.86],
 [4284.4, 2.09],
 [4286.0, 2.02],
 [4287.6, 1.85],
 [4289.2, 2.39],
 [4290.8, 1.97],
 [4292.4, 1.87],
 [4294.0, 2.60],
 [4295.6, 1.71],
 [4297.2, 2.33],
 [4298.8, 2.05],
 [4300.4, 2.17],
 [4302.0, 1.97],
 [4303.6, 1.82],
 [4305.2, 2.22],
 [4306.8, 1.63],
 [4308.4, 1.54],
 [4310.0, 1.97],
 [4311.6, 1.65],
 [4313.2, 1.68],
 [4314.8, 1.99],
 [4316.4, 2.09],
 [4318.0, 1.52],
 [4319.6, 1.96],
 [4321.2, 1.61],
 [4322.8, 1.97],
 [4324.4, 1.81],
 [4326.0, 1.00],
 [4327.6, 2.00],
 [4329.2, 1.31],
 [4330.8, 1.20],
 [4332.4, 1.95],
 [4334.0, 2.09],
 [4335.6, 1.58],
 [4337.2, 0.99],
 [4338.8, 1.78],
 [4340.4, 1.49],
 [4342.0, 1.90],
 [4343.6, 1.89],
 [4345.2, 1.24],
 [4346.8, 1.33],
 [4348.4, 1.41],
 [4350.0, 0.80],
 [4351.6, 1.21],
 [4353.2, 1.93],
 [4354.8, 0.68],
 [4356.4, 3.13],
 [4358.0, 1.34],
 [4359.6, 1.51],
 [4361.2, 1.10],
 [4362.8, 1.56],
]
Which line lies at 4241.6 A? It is C III]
